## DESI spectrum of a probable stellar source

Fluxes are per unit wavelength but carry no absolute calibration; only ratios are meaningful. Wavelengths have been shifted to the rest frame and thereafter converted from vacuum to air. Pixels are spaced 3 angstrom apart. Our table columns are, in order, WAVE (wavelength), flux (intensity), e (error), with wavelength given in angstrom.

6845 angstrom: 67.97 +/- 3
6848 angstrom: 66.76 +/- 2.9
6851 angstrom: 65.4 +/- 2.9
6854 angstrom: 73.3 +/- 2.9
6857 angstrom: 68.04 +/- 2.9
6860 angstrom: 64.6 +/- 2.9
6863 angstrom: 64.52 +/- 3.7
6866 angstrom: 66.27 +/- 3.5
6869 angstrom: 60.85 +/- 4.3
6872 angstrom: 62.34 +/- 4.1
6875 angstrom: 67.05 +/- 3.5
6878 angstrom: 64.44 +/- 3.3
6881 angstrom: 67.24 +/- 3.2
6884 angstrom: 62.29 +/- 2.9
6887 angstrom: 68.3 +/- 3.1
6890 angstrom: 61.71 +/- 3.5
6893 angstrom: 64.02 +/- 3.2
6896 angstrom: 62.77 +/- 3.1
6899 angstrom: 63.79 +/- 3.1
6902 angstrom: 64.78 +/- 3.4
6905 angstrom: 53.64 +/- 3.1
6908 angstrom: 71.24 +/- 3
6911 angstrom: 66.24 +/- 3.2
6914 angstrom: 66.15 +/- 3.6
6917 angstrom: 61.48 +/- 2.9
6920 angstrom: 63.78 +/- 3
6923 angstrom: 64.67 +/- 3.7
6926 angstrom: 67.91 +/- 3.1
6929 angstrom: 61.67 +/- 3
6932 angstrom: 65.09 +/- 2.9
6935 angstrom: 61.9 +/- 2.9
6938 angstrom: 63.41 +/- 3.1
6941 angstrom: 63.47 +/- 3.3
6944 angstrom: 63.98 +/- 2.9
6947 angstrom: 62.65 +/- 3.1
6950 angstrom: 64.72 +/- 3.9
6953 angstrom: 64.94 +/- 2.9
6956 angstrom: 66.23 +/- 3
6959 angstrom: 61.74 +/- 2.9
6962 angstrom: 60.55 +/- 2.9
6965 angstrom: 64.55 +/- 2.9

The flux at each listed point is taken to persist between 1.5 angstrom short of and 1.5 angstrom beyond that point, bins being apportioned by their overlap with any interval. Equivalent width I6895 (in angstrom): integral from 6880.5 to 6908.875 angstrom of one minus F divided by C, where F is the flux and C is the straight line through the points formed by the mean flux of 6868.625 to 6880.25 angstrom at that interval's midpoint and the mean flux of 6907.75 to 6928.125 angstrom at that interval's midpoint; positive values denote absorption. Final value 0.5 angstrom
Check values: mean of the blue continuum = 64.2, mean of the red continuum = 65.5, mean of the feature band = 63.7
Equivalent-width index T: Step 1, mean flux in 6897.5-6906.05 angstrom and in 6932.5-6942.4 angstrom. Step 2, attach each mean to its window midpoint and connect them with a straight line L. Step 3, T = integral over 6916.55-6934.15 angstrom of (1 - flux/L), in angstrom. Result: -0.5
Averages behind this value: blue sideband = 61.1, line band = 64.2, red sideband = 63.1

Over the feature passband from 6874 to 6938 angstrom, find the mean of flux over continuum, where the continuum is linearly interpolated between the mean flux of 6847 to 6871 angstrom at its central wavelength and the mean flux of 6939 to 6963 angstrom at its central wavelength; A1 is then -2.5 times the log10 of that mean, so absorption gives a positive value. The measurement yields 0.01 mag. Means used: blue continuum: 66.1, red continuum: 63.6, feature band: 64.3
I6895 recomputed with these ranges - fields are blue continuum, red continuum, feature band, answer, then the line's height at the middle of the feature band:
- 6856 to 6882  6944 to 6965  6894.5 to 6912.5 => 0.2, 64.4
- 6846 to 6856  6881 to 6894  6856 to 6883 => 0.6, 66.4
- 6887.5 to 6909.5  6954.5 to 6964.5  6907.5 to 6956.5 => -1.0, 63.2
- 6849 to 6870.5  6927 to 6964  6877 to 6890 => 0.0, 65.4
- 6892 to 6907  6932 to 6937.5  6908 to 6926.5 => -0.8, 62.5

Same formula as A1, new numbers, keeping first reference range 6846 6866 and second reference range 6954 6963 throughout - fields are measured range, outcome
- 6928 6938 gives 0.02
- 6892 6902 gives 0.03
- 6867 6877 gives 0.05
